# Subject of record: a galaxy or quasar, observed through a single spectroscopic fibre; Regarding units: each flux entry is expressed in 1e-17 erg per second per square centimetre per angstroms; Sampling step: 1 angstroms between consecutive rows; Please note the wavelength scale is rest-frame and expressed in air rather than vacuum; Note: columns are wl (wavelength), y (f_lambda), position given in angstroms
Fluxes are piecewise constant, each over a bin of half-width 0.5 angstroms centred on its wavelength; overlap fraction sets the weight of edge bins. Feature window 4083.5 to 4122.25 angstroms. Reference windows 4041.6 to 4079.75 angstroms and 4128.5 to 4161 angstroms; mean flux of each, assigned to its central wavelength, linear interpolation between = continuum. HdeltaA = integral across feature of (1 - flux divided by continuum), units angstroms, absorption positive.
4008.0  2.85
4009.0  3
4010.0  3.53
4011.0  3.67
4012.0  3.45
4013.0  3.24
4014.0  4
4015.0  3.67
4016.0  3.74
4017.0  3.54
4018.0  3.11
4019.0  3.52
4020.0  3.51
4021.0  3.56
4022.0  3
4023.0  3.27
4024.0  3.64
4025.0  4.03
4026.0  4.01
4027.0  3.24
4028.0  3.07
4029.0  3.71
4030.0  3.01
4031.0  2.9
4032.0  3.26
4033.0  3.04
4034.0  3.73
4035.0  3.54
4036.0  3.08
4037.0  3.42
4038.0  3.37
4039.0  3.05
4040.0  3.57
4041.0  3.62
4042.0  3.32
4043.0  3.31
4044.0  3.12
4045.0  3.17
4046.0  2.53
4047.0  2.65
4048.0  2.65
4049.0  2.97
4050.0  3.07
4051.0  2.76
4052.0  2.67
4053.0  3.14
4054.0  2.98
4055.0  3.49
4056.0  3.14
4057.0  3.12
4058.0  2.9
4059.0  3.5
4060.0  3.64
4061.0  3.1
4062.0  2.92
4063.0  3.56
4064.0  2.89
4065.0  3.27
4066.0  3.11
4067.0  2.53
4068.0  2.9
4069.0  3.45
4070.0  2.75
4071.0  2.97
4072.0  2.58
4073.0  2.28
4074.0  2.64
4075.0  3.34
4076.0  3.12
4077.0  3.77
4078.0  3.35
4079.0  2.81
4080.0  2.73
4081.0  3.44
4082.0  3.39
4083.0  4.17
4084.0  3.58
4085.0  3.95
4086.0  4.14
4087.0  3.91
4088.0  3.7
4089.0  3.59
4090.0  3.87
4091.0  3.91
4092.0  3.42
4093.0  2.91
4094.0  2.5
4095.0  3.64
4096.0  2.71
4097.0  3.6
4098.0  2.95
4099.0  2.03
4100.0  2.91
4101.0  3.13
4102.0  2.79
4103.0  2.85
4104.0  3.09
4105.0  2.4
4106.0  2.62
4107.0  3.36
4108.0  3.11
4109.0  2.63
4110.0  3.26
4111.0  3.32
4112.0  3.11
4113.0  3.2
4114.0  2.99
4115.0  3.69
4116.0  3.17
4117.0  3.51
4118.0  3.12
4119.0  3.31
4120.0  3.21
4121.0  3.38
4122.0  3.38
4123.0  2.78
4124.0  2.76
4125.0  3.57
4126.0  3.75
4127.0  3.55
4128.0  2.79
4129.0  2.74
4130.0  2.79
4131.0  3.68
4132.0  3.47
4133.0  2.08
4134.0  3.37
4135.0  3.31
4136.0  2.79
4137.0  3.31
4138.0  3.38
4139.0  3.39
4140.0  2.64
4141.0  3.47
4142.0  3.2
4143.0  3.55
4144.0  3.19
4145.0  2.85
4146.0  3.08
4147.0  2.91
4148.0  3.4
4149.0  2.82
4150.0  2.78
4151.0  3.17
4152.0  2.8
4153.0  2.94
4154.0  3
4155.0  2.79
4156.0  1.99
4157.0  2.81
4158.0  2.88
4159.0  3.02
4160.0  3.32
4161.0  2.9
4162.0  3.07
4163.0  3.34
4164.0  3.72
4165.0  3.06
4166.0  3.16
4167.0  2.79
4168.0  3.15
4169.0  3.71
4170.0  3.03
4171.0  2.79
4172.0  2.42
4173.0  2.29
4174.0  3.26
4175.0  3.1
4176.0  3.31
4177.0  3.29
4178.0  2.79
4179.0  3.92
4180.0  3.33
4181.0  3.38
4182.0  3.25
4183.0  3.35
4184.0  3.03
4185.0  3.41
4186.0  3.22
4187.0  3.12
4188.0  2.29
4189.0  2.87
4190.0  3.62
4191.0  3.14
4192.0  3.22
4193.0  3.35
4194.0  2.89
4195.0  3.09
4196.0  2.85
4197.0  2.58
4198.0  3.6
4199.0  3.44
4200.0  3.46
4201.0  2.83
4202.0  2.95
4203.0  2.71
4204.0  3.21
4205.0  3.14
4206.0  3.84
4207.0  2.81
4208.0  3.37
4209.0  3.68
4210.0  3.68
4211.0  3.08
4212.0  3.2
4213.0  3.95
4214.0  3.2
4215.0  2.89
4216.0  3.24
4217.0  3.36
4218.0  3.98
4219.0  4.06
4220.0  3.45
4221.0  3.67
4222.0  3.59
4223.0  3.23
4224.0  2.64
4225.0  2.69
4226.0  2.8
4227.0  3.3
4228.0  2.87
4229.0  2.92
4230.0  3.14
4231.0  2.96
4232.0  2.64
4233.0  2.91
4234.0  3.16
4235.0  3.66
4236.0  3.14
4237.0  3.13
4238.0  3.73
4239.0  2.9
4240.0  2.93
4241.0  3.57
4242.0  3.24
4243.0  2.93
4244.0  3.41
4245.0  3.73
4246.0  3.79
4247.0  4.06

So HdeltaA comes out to -2.5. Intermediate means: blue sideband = 3.04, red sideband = 3.03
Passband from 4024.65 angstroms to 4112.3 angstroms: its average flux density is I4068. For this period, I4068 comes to 3.18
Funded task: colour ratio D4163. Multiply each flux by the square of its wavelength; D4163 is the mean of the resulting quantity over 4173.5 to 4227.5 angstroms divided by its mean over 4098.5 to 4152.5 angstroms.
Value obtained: 1.08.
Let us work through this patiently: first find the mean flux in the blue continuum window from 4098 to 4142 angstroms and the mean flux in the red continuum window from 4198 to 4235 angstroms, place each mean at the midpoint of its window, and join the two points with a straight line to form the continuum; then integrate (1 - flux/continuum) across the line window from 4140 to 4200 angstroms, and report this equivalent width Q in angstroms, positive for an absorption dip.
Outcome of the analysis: 1.56 angstroms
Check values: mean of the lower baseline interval 3.1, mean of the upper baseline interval 3.23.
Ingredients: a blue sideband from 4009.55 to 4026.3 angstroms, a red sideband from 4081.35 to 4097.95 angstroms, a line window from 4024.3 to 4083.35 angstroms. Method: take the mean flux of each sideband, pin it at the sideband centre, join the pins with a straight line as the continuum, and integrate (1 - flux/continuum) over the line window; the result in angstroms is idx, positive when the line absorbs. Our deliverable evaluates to 6.4 angstroms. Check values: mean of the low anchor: 3.55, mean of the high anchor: 3.54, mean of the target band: 3.17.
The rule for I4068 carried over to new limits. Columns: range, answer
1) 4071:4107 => 3.19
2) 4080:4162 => 3.16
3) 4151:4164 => 2.95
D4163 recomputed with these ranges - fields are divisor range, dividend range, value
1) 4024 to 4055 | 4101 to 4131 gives 1.01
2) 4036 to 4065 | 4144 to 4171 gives 1.02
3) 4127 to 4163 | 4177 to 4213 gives 1.08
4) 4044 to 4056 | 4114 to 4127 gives 1.16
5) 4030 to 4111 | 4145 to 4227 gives 1.05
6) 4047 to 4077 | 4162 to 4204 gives 1.10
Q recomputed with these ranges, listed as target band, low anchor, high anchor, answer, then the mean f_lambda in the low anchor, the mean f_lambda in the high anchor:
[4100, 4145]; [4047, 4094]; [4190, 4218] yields 1.14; 3.21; 3.23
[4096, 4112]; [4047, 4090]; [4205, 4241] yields 1.35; 3.19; 3.25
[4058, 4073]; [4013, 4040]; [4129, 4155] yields 1.17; 3.42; 3.08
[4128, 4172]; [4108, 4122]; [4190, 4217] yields 2.34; 3.22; 3.22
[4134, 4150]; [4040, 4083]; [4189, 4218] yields 0.10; 3.08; 3.23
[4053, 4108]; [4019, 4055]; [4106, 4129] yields 0.75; 3.24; 3.2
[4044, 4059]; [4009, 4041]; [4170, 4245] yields 1.88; 3.43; 3.18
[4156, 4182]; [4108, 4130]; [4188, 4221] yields 1.12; 3.19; 3.26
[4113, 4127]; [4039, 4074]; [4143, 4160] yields -1.49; 3.04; 2.93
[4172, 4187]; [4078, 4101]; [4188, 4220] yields 0.44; 3.35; 3.25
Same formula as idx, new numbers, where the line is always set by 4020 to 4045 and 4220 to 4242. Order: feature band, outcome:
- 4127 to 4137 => 0.63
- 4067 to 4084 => 1.10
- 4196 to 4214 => -0.51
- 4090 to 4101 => 0.65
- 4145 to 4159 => 1.51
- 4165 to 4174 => 0.73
